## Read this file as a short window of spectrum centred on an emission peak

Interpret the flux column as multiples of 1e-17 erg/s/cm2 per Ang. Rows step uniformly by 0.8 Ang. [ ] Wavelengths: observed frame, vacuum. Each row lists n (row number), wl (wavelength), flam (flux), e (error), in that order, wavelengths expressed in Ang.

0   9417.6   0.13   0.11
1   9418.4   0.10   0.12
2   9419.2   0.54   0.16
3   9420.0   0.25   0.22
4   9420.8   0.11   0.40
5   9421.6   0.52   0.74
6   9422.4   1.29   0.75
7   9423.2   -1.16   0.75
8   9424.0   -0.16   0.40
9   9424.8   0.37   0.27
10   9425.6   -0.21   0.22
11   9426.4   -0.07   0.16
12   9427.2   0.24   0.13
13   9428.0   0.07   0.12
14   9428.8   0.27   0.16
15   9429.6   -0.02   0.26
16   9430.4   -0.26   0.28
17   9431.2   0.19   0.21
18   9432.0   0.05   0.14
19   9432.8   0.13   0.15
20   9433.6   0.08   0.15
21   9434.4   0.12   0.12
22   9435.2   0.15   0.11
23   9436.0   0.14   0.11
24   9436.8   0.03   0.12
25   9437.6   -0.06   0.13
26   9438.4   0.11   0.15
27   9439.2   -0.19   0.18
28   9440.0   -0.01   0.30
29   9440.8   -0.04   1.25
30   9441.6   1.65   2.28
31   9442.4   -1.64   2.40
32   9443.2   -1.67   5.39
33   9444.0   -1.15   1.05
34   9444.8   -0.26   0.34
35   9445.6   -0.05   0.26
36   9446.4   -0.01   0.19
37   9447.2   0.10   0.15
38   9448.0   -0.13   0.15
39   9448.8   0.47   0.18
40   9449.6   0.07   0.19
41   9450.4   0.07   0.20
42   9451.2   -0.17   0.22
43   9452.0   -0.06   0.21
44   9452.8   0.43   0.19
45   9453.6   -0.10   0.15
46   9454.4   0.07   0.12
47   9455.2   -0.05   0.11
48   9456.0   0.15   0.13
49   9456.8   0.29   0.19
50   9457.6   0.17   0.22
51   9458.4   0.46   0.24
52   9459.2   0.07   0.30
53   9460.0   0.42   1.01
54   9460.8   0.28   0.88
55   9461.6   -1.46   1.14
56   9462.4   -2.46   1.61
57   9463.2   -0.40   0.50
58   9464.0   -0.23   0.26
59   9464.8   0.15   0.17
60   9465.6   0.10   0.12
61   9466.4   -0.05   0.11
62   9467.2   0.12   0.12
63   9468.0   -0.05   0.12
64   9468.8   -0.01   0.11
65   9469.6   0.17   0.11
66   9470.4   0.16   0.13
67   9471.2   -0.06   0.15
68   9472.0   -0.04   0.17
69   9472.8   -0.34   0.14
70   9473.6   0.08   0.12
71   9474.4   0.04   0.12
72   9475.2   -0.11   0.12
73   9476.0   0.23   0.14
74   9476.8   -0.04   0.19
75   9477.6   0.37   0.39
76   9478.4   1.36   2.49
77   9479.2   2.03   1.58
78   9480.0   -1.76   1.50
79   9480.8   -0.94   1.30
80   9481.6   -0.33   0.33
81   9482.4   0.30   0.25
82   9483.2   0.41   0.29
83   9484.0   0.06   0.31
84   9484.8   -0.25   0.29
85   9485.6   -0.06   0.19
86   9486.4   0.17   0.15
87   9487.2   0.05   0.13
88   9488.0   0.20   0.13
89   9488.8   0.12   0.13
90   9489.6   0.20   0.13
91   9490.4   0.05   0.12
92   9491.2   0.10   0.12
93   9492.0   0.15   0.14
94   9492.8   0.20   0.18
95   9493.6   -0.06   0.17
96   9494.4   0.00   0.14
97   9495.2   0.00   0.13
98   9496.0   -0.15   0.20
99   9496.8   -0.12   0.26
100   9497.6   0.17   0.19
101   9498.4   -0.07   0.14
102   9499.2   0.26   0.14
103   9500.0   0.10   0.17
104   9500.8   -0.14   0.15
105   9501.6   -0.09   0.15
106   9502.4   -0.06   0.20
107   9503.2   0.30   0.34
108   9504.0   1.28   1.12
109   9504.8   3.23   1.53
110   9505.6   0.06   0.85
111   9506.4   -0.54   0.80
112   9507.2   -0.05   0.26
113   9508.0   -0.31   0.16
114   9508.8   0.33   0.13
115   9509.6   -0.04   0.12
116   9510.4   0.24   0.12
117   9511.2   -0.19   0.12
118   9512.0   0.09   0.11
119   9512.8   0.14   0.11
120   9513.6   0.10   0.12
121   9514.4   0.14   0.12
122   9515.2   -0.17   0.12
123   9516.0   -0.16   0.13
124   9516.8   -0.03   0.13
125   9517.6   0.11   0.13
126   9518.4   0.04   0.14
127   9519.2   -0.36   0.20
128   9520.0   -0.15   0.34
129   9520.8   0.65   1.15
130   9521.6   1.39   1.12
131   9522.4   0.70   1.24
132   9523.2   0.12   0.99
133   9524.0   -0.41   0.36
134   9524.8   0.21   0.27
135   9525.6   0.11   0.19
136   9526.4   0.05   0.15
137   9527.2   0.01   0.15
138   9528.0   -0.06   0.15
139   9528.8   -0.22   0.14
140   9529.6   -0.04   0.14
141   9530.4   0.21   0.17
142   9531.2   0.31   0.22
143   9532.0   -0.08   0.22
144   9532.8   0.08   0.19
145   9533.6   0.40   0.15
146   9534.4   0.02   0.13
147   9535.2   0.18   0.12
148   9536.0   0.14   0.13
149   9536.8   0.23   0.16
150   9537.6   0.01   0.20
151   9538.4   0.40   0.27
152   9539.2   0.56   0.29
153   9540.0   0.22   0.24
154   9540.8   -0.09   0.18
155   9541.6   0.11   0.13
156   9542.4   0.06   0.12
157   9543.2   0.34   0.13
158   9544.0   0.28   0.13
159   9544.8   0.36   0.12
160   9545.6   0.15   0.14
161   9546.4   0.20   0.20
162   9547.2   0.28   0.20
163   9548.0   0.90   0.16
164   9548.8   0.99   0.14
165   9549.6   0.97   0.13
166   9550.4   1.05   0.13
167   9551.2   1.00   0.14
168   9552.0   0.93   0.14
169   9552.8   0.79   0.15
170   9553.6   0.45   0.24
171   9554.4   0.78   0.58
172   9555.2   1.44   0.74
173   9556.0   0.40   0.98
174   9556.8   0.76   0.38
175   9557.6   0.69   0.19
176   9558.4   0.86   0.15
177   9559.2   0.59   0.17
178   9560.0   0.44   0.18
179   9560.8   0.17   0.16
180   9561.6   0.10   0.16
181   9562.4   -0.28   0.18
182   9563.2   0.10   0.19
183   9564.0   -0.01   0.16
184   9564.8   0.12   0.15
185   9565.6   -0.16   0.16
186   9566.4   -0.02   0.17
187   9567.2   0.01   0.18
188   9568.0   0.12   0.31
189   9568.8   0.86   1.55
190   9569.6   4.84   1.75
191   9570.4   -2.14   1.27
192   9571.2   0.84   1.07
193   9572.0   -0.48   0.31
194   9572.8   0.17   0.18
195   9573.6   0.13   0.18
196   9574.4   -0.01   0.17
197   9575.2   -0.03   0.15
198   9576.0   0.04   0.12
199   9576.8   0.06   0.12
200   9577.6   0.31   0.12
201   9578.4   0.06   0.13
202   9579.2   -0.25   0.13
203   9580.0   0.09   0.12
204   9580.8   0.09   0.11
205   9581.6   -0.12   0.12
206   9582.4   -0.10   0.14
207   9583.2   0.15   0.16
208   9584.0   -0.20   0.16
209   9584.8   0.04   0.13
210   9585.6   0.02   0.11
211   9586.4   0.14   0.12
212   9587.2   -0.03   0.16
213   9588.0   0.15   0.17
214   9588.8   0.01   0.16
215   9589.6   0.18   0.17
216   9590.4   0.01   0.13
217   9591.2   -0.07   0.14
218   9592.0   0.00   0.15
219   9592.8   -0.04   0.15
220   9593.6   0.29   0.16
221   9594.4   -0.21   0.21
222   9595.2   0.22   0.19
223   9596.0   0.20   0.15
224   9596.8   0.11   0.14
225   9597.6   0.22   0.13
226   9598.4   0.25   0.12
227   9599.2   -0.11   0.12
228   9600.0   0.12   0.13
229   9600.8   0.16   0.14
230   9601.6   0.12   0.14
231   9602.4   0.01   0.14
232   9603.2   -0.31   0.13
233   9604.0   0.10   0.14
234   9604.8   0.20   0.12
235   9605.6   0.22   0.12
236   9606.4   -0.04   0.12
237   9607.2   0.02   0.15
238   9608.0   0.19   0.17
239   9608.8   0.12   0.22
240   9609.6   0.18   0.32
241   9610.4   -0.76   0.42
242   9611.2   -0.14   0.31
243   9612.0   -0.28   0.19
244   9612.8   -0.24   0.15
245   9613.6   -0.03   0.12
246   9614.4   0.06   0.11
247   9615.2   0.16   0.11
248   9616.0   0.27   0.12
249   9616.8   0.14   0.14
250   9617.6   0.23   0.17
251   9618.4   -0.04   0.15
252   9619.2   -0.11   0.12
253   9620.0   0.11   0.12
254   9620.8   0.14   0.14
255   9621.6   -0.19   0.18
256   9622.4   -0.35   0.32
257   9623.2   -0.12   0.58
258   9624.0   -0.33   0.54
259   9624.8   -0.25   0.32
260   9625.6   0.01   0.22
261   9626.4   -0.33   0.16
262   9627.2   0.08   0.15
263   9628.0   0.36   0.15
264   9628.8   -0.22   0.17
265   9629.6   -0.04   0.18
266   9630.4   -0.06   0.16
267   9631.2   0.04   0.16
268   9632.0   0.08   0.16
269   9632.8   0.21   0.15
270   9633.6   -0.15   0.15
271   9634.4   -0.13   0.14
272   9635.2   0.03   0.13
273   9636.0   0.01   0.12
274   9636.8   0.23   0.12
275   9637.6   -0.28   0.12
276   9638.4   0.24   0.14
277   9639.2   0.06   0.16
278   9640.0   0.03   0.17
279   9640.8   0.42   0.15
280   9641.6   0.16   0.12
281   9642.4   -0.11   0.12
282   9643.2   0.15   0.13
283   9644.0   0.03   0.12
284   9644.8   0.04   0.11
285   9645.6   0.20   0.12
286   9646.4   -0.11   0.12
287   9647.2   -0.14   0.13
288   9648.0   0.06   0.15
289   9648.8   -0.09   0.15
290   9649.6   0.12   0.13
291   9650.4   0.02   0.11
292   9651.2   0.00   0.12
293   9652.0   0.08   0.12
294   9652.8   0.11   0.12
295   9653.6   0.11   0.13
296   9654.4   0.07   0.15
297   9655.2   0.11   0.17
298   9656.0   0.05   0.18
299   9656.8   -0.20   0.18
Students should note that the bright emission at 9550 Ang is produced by [O II]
